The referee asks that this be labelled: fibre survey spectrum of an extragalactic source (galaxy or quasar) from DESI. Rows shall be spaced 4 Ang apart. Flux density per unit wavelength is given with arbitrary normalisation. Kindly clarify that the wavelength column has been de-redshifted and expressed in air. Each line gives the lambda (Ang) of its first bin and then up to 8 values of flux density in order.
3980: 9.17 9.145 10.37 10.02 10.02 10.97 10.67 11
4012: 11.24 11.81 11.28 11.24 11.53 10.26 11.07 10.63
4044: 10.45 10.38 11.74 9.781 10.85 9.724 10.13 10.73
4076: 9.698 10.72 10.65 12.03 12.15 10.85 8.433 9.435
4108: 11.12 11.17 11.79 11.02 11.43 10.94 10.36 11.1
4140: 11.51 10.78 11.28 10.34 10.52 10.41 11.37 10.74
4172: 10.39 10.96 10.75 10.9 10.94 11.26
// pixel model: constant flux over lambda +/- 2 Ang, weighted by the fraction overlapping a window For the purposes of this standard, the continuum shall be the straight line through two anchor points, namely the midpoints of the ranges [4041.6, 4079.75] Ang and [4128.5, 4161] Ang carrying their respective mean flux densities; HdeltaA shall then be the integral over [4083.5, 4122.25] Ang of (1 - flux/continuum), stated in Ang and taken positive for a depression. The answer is -1.0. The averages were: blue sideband 10.4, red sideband 10.8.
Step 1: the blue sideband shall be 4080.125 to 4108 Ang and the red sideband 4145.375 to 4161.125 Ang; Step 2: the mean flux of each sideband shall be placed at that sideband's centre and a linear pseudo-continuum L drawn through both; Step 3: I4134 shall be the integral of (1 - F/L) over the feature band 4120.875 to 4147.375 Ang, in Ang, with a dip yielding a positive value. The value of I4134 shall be -1.0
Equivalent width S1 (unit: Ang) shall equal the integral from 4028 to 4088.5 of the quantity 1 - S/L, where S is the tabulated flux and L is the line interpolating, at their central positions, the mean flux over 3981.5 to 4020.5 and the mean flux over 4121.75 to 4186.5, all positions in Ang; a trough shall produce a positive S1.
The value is 0.7 Ang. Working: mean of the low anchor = 10.6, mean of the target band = 10.6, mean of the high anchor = 10.9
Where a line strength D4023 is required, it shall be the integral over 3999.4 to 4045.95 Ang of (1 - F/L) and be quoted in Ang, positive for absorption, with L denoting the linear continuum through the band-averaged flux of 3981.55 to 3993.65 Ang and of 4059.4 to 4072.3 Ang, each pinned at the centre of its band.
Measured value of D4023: -4.7 Ang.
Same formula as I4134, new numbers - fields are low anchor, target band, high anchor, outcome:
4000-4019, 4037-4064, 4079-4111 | 0.86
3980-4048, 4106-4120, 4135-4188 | -0.67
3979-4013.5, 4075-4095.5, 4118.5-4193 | -0.90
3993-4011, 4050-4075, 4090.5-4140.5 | 0.68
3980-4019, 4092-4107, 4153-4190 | 0.91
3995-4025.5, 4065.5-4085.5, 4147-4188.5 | 1.05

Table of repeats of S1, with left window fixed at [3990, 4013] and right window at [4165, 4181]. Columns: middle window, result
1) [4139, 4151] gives -0.4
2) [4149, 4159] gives 0.2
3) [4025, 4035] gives -0.3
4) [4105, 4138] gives -1.1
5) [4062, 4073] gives 0.5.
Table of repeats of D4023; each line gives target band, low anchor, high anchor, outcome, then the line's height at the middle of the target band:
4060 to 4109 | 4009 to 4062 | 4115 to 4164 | 2.1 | 11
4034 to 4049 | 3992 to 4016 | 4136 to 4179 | 0.2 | 10.8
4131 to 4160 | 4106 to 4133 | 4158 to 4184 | 0.4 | 11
